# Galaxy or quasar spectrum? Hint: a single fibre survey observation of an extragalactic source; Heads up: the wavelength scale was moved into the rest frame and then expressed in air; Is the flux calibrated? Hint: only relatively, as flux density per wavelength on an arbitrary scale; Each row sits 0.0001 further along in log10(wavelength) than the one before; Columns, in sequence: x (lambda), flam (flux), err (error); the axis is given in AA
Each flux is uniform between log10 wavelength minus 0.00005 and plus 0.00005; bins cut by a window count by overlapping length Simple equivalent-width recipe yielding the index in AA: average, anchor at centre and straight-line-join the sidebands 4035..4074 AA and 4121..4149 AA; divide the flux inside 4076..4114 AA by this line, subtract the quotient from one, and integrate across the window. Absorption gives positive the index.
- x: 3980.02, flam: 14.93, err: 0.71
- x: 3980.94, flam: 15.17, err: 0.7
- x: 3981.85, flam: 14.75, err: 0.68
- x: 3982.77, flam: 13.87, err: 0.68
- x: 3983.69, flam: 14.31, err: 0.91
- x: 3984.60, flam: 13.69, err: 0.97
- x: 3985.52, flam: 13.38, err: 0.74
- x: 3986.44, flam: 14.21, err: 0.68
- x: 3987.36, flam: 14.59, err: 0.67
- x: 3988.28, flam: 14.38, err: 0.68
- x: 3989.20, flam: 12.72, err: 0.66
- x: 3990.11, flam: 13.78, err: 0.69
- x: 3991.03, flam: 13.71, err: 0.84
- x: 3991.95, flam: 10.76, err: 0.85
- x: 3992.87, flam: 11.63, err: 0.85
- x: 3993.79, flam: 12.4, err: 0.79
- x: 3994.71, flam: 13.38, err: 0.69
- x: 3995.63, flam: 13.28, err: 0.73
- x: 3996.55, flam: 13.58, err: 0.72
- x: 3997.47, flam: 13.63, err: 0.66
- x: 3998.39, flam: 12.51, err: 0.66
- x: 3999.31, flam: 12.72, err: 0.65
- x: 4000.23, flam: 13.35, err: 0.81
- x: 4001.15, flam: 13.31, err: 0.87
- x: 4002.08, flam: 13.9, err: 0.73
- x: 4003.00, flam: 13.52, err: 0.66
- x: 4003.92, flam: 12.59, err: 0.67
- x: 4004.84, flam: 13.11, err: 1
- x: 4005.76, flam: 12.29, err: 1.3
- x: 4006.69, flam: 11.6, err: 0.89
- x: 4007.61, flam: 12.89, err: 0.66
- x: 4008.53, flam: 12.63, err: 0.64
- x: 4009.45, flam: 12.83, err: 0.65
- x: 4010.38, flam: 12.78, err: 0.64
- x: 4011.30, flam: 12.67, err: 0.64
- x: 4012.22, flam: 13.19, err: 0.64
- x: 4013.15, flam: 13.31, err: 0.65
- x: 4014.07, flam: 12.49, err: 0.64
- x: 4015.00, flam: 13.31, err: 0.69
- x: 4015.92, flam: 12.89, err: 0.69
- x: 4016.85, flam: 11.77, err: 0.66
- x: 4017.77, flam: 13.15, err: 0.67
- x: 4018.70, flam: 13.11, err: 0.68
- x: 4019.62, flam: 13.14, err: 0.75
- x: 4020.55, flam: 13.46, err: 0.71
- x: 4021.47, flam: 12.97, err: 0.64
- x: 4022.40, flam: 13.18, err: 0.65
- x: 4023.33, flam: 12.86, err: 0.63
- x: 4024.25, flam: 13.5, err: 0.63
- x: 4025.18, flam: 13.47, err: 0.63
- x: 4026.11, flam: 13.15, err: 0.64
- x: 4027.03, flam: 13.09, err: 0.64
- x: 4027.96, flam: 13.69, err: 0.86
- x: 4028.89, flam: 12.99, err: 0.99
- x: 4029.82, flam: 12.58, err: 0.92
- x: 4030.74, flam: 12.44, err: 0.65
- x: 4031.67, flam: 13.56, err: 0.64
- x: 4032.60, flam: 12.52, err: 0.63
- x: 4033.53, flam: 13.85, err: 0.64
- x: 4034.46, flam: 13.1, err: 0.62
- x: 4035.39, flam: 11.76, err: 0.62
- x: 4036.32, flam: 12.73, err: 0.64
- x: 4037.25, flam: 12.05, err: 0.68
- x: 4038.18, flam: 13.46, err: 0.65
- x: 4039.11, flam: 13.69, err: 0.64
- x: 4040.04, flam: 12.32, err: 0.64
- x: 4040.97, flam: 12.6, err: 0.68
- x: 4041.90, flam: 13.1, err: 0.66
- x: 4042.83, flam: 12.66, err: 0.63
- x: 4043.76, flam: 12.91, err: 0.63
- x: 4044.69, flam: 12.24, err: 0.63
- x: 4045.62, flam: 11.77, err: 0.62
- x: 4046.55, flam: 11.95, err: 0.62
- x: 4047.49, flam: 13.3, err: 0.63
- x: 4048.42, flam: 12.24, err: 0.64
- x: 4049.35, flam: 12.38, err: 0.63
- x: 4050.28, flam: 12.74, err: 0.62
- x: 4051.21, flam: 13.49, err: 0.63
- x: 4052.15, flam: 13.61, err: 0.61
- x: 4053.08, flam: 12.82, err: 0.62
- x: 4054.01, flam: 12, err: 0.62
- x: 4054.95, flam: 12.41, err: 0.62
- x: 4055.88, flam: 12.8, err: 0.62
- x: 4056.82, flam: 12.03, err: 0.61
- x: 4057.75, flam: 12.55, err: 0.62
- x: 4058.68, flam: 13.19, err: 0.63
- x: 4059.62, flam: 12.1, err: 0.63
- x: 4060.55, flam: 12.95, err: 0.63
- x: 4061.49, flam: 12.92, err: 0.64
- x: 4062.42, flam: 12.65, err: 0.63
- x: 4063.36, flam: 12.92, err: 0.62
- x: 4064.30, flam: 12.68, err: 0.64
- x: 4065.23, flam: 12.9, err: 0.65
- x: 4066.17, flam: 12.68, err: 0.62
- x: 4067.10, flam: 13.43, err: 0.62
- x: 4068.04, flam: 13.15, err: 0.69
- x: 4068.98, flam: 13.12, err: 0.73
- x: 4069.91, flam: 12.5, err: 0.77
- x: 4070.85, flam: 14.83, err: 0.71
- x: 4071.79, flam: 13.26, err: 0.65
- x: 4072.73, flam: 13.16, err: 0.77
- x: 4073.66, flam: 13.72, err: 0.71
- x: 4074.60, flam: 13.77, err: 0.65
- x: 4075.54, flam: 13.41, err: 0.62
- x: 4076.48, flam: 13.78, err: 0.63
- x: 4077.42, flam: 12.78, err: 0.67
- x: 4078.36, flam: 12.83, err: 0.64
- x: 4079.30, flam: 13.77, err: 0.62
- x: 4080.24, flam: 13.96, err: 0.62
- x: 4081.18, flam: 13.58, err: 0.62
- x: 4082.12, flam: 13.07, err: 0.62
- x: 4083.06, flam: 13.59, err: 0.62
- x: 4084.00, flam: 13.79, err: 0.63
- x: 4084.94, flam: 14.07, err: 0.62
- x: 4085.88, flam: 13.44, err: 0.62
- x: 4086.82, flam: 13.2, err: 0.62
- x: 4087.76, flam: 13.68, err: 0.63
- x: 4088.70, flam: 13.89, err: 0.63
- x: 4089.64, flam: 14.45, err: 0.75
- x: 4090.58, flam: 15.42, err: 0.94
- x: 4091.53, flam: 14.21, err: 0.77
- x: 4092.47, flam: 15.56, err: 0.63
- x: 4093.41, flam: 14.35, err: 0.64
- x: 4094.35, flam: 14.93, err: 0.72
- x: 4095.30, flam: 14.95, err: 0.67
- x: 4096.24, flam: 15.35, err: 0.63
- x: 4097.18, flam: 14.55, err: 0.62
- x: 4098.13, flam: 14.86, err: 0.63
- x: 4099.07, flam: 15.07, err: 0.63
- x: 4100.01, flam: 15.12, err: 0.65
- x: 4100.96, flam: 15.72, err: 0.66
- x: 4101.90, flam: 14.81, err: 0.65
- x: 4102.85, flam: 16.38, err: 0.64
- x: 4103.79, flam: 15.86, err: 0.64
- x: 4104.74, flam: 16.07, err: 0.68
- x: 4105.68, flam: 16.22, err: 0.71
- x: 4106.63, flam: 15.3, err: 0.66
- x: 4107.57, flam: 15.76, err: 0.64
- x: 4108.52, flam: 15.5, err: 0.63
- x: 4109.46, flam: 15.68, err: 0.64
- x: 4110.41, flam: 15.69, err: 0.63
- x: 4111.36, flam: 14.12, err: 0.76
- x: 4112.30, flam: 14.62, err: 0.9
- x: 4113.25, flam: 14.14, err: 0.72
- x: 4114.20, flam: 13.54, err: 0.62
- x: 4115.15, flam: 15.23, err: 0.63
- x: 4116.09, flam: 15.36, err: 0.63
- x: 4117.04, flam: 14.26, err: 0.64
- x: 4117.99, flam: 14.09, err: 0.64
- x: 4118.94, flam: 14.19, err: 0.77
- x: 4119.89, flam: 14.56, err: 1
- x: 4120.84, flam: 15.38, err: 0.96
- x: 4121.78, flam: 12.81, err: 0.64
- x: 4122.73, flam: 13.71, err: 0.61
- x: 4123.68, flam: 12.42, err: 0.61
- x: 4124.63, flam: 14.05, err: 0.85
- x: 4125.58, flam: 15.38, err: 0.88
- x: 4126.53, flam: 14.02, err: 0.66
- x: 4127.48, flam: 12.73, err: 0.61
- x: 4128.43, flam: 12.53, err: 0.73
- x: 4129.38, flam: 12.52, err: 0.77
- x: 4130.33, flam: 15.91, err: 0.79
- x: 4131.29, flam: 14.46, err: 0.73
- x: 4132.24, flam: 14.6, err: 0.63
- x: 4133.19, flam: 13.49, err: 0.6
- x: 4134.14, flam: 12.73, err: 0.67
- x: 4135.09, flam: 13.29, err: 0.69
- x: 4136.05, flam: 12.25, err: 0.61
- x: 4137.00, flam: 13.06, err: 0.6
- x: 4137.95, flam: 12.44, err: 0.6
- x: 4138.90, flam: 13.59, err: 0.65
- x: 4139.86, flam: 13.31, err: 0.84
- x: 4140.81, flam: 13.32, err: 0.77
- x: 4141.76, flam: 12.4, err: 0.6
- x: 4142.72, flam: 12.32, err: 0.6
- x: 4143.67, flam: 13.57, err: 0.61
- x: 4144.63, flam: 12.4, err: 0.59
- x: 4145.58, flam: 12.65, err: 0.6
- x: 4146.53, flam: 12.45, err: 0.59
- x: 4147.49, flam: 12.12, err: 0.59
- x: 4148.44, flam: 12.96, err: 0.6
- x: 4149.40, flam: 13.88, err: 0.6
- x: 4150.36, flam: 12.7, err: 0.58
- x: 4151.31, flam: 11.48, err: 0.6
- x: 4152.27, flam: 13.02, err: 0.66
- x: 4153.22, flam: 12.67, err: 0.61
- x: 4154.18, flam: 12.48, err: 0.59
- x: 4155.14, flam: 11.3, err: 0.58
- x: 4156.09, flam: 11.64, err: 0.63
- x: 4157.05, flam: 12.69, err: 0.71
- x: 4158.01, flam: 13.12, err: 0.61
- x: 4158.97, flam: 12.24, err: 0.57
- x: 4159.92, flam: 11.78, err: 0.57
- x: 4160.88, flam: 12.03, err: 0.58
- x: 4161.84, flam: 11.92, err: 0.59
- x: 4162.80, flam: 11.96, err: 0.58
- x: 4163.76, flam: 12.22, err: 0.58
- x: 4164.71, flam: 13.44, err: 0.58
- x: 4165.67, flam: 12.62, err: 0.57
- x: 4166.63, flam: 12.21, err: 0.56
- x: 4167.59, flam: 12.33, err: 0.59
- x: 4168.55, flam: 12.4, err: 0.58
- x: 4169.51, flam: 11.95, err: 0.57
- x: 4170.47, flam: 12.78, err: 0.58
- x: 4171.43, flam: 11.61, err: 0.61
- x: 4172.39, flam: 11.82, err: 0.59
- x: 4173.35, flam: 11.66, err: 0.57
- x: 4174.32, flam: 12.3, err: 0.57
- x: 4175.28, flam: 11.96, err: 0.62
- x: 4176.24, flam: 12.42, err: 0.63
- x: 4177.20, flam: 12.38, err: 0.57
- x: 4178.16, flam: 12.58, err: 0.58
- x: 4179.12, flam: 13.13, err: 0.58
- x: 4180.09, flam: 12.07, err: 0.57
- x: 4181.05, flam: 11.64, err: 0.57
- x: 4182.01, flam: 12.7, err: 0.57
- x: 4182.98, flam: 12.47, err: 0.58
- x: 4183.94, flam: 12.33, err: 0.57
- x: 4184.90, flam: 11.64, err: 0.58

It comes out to -4.6 AA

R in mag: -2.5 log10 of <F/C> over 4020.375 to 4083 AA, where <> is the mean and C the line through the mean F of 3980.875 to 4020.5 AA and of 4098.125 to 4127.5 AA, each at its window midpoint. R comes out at 0.075 mag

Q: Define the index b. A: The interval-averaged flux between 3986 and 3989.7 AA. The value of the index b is 14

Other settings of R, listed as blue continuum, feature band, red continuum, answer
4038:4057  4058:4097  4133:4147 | -0.07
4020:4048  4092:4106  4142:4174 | -0.21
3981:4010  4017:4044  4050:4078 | 0.01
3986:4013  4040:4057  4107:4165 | 0.05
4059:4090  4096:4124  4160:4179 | -0.15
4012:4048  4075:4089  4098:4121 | 0.06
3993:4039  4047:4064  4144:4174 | 0.01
